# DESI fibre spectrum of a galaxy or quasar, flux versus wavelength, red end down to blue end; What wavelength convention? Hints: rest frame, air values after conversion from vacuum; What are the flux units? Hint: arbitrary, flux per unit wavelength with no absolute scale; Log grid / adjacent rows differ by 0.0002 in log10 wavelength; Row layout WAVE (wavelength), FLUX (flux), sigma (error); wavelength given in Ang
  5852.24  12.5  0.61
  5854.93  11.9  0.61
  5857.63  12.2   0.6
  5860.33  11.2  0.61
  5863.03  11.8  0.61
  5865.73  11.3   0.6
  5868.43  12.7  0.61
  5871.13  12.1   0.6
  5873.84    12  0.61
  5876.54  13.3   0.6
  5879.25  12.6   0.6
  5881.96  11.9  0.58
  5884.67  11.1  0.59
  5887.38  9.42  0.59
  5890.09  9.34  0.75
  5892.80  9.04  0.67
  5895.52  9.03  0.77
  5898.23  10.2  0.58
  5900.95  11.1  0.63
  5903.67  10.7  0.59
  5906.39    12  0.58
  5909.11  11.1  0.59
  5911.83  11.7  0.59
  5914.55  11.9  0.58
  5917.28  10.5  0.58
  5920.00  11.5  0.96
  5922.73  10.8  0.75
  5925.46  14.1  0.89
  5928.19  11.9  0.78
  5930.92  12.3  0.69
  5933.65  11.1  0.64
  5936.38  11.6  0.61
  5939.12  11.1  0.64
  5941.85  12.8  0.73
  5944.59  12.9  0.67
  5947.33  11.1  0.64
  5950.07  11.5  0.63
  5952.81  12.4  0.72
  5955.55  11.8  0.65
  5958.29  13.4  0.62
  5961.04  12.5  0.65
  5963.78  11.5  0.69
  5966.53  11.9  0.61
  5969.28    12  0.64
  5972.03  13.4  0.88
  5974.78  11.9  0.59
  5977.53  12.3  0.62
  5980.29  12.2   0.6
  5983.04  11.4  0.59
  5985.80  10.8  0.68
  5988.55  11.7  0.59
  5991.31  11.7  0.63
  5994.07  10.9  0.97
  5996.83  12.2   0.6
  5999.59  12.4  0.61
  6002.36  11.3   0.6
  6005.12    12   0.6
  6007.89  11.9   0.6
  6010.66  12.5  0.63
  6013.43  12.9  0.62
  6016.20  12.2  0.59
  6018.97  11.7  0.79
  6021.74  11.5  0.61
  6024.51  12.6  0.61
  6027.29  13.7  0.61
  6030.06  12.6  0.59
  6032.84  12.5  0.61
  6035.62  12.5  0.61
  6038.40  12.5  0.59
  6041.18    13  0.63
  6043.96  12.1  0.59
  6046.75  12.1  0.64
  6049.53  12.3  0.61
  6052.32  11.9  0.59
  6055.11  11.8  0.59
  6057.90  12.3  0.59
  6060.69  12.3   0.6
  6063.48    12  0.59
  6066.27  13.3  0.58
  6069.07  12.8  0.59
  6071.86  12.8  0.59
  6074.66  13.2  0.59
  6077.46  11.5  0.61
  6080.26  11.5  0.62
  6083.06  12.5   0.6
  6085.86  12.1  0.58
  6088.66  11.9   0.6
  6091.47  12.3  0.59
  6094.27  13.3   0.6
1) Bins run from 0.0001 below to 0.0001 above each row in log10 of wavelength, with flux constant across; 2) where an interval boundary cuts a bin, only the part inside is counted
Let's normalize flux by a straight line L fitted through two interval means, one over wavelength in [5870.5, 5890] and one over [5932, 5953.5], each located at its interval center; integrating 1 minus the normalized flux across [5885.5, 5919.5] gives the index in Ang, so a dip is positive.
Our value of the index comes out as 3.3 Ang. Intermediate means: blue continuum 11.6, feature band 10.5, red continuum 11.8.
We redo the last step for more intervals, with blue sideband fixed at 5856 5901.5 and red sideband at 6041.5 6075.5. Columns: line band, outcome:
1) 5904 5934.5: -0.59 Ang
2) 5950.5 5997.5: -0.58 Ang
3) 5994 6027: -0.05 Ang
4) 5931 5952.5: -0.32 Ang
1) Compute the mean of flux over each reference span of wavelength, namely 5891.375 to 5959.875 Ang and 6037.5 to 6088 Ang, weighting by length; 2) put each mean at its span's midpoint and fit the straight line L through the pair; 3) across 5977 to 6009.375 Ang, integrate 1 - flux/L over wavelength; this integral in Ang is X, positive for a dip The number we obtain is 0.5 Ang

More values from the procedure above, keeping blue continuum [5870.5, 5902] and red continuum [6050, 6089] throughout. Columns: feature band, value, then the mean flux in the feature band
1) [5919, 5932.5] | -1.11 Ang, 12.1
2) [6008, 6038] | -1.28 Ang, 12.4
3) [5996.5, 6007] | -0.16 Ang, 11.9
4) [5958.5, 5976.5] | -1.20 Ang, 12.3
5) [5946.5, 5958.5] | -0.58 Ang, 12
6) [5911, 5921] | -0.23 Ang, 11.4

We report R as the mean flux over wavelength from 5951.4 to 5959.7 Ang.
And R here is 12.5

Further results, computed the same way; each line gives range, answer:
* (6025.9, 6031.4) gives 13.2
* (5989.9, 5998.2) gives 11.6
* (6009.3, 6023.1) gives 12.2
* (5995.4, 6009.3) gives 12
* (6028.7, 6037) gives 12.5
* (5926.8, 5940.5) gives 11.6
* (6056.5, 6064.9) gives 12.2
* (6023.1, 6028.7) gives 13.2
